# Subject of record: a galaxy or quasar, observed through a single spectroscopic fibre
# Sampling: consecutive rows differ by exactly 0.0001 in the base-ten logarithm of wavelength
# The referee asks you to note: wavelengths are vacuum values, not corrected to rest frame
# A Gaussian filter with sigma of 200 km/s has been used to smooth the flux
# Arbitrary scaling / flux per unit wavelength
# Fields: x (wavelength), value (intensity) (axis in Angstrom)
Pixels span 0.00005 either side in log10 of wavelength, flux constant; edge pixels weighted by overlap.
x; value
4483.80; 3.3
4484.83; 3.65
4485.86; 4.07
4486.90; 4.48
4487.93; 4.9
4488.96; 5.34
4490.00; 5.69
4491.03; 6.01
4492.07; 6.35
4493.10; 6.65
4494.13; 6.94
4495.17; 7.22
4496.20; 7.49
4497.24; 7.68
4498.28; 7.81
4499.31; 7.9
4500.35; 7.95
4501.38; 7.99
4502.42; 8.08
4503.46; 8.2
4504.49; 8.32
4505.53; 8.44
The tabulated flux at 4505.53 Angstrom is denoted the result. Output 8.44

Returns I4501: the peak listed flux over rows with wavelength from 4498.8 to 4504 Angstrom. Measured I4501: 8.2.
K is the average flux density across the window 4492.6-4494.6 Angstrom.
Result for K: 6.81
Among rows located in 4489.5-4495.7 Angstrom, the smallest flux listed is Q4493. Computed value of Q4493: 5.69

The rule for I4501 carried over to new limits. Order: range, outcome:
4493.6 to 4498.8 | 7.81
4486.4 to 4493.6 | 6.65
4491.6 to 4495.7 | 7.22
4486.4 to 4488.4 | 4.9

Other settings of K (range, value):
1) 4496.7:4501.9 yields 7.86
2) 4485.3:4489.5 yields 4.69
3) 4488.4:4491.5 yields 5.67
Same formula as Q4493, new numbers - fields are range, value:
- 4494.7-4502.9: 7.22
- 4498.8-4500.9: 7.9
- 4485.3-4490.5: 4.07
